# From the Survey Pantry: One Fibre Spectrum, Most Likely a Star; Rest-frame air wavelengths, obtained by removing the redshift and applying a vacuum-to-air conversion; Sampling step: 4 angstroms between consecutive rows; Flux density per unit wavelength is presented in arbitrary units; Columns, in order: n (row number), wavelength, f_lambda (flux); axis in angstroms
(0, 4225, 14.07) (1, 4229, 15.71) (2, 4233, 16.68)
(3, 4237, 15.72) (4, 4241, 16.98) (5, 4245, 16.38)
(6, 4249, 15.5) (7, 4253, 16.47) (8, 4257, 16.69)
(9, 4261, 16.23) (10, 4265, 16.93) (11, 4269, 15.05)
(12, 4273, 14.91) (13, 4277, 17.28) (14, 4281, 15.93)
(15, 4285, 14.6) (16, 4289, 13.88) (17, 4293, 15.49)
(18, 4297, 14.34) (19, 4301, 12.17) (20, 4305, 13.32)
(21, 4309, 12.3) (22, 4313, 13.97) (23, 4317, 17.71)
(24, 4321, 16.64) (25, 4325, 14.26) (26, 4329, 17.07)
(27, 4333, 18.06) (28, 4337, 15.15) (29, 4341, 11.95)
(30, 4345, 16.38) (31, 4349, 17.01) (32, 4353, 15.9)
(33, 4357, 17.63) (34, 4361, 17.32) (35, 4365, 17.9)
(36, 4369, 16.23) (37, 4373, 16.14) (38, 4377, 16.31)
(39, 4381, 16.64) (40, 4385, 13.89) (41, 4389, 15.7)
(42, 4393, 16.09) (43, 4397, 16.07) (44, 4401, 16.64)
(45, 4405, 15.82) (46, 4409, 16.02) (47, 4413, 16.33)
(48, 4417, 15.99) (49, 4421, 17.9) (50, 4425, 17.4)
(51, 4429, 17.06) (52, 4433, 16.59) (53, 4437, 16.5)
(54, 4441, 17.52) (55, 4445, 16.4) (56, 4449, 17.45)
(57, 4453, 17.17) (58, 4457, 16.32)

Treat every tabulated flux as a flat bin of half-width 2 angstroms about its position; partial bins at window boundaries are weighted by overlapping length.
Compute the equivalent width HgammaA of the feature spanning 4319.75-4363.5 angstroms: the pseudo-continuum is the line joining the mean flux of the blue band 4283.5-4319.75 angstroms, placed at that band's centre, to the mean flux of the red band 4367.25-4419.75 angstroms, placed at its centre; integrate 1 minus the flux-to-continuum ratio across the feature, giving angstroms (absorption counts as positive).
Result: -3.26 angstroms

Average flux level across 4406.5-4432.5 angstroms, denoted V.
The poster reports 16.8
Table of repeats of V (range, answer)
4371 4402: 15.9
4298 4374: 15.6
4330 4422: 16.2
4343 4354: 16.5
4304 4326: 14.8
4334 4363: 16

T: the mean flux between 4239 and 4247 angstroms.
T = 16.7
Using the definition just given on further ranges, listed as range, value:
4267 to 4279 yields 15.7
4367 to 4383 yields 16.3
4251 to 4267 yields 16.6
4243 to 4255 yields 16.1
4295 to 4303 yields 13.3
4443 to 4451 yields 16.9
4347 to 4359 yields 16.8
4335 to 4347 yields 14.5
